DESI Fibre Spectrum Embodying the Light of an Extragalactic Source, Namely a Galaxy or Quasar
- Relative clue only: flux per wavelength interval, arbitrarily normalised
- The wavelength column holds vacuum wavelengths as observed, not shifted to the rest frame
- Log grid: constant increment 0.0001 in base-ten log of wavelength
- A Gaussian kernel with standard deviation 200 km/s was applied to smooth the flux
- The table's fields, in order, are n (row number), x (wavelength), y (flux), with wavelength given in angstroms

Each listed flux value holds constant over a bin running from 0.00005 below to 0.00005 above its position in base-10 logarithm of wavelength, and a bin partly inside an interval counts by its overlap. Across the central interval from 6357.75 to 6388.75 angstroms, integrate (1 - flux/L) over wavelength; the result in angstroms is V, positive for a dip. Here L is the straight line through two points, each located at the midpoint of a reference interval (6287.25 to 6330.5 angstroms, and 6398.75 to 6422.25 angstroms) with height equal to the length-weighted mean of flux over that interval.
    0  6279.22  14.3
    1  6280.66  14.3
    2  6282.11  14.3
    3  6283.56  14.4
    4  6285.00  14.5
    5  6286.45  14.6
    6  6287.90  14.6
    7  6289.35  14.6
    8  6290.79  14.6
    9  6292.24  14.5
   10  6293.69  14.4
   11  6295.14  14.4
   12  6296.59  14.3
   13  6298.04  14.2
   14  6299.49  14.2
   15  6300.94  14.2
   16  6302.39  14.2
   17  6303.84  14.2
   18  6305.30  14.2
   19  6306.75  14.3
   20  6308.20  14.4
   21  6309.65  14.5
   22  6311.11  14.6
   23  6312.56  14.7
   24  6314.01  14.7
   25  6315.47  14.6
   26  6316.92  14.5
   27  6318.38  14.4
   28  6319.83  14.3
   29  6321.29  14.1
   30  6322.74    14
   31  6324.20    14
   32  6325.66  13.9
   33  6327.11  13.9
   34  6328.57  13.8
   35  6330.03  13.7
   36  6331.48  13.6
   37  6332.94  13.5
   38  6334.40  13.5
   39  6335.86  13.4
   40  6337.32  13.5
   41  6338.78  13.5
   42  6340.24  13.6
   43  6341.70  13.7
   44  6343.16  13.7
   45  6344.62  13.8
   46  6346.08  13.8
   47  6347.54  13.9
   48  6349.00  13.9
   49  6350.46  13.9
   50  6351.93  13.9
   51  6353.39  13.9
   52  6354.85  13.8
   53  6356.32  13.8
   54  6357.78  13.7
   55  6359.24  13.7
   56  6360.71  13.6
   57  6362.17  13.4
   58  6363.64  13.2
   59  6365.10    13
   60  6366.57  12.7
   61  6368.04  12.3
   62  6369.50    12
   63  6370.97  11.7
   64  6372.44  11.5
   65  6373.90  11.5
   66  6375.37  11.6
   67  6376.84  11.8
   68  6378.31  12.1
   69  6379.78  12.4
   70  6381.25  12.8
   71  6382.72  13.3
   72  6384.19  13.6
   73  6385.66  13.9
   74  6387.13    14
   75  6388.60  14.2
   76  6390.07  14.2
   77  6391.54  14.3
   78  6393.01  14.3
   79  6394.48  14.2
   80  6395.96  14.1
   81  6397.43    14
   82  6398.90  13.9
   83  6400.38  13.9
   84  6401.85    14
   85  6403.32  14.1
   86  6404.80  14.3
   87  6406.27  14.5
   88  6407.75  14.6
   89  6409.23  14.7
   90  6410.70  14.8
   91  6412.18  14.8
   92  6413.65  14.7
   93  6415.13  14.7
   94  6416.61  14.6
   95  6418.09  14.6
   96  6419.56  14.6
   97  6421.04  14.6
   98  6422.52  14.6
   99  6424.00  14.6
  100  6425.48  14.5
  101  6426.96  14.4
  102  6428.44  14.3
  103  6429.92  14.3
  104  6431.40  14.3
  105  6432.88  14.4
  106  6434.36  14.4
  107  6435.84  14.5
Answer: 3.5 angstroms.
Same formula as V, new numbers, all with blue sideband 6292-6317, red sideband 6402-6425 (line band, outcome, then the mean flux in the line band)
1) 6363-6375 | 1.89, 12.2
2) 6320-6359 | 1.83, 13.8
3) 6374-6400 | 1.99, 13.4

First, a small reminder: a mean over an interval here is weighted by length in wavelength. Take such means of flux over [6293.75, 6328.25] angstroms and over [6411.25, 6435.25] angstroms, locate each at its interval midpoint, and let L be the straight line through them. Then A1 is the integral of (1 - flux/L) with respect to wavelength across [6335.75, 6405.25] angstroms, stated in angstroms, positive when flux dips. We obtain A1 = 4.90 angstroms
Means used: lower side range 14.3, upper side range 14.5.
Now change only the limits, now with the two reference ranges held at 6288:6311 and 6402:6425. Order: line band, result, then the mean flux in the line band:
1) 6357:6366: 0.7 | 13.4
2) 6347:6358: 0.5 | 13.9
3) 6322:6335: 0.6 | 13.8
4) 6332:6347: 0.9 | 13.6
